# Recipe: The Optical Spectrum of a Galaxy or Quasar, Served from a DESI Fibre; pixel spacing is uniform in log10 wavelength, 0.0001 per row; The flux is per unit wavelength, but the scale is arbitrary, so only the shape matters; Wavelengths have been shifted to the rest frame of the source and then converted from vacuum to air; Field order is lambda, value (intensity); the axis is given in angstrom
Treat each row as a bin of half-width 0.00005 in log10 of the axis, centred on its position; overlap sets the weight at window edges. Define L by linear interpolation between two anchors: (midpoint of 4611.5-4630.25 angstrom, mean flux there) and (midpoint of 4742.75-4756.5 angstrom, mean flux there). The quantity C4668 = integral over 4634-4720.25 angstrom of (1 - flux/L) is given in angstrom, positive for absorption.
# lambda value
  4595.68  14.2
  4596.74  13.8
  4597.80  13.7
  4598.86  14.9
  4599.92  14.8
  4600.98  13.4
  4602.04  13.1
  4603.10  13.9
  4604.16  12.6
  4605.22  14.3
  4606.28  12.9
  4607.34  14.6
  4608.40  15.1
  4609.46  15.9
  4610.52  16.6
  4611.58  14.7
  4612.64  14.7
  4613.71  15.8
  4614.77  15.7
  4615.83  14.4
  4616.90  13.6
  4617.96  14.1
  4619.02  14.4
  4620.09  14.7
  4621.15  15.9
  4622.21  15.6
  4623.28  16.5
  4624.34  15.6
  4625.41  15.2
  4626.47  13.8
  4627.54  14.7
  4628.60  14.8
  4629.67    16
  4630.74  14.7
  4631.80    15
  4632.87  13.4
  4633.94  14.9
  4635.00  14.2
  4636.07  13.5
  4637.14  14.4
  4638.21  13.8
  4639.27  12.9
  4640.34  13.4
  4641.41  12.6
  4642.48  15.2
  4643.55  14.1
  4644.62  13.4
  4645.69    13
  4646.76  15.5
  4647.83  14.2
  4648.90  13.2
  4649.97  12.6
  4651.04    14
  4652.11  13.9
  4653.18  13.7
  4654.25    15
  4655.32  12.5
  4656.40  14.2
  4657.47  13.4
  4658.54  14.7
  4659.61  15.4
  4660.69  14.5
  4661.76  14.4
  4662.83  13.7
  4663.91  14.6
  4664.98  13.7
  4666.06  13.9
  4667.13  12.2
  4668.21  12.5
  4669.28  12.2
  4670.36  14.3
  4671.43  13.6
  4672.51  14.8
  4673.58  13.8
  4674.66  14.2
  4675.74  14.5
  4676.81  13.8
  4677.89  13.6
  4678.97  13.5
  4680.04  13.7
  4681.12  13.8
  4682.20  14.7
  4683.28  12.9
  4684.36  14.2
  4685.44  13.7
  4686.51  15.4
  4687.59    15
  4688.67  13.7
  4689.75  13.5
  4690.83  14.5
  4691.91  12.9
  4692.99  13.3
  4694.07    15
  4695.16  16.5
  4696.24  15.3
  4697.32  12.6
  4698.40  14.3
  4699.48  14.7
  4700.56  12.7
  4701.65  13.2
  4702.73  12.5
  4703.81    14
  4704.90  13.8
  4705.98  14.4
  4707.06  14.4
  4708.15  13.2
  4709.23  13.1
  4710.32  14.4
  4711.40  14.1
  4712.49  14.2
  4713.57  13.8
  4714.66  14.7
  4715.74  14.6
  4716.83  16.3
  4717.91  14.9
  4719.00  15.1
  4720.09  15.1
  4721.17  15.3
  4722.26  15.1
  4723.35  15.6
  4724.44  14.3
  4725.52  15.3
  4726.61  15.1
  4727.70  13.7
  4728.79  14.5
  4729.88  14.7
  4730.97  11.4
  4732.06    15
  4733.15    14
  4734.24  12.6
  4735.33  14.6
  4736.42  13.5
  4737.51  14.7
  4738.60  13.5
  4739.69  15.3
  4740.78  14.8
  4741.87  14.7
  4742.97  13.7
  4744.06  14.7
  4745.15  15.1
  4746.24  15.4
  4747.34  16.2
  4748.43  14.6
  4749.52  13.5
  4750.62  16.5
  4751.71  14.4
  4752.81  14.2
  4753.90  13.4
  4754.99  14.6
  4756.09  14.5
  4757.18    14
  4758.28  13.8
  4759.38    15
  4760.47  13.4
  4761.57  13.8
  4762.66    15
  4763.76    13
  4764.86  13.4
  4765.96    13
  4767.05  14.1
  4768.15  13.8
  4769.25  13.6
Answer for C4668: 5.2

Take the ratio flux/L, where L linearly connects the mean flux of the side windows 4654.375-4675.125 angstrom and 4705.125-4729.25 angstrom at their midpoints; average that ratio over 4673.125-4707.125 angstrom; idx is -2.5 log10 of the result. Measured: 0.02 mag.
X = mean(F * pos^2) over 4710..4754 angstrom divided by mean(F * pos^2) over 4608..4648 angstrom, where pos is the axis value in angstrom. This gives 1.0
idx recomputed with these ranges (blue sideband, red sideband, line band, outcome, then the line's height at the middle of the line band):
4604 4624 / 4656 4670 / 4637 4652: 0.038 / 14.2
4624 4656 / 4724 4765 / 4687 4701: 0.003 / 14.2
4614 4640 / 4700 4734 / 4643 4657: 0.059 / 14.6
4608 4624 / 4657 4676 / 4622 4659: 0.028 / 14.6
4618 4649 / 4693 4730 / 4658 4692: 0.036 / 14.4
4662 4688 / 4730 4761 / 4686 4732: -0.016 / 14.1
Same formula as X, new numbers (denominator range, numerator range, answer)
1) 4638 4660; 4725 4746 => 1.07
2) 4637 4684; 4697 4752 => 1.07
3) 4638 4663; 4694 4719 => 1.05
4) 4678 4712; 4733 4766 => 1.05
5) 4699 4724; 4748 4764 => 1.02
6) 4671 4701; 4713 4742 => 1.05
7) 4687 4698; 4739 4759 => 1.05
